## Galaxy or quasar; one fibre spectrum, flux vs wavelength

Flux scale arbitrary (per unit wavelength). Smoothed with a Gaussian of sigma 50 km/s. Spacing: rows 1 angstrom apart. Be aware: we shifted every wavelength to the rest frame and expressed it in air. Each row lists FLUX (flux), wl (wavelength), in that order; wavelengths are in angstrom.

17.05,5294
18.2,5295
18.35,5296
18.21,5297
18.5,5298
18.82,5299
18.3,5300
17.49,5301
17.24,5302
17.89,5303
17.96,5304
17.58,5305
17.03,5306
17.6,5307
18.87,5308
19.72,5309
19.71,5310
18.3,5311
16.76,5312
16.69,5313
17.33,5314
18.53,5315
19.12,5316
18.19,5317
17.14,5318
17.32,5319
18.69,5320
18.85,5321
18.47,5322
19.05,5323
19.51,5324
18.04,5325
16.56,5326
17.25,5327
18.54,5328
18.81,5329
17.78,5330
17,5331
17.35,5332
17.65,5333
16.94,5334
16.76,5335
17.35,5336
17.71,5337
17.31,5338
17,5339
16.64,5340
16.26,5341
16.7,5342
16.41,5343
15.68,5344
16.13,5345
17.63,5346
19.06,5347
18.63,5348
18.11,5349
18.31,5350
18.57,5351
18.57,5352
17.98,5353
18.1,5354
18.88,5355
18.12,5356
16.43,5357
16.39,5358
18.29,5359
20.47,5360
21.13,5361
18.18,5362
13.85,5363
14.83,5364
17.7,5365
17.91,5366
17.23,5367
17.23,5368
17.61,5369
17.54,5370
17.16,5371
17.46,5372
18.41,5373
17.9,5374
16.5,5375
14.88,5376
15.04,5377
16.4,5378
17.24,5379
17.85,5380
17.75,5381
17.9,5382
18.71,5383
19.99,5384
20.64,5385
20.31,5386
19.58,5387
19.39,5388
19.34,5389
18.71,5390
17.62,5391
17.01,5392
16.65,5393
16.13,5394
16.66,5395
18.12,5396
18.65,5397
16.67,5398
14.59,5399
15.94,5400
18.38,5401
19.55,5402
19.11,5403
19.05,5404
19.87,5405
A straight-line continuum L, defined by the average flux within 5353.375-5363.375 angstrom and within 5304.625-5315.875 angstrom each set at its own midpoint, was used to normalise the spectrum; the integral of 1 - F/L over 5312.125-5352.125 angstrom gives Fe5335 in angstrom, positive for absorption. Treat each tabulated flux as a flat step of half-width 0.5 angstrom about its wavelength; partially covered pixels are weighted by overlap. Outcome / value 0.82 angstrom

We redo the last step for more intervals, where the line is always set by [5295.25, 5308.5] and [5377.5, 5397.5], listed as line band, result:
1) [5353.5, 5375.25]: 0.7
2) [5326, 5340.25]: 0.5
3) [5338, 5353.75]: 0.6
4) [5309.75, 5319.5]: 0.1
